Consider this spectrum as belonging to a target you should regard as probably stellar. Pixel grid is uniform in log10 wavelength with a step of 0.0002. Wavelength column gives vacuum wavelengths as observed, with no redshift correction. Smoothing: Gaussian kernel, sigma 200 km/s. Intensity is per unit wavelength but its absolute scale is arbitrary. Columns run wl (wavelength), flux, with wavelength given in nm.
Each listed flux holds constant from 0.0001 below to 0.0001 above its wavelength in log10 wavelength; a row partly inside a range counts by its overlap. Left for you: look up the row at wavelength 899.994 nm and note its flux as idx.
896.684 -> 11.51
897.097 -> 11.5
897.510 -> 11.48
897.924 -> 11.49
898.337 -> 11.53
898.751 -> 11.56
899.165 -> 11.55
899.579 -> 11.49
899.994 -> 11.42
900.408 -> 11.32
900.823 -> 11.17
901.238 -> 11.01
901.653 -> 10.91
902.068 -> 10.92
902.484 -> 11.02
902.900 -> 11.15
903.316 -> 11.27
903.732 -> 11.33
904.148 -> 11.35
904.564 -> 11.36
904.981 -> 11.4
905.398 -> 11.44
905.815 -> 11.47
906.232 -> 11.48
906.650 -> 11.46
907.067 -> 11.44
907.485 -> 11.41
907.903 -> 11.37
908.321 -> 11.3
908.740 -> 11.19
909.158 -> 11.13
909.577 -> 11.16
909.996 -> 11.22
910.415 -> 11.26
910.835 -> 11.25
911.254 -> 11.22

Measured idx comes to 11.42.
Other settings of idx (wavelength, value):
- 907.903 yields 11.37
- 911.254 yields 11.22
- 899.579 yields 11.49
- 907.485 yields 11.41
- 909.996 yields 11.22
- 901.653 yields 10.91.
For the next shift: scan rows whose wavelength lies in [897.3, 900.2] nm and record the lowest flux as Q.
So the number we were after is 11.42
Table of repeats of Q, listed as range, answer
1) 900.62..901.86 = 10.91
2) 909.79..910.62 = 11.22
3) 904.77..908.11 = 11.37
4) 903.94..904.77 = 11.35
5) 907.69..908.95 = 11.19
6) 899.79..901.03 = 11.17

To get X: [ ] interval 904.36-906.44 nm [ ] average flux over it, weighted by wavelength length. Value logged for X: 11.4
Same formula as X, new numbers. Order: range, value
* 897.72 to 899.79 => 11.5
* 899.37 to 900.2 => 11.4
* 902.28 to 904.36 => 11.2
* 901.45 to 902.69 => 10.9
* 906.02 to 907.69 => 11.4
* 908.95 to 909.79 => 11.1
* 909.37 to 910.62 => 11.2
